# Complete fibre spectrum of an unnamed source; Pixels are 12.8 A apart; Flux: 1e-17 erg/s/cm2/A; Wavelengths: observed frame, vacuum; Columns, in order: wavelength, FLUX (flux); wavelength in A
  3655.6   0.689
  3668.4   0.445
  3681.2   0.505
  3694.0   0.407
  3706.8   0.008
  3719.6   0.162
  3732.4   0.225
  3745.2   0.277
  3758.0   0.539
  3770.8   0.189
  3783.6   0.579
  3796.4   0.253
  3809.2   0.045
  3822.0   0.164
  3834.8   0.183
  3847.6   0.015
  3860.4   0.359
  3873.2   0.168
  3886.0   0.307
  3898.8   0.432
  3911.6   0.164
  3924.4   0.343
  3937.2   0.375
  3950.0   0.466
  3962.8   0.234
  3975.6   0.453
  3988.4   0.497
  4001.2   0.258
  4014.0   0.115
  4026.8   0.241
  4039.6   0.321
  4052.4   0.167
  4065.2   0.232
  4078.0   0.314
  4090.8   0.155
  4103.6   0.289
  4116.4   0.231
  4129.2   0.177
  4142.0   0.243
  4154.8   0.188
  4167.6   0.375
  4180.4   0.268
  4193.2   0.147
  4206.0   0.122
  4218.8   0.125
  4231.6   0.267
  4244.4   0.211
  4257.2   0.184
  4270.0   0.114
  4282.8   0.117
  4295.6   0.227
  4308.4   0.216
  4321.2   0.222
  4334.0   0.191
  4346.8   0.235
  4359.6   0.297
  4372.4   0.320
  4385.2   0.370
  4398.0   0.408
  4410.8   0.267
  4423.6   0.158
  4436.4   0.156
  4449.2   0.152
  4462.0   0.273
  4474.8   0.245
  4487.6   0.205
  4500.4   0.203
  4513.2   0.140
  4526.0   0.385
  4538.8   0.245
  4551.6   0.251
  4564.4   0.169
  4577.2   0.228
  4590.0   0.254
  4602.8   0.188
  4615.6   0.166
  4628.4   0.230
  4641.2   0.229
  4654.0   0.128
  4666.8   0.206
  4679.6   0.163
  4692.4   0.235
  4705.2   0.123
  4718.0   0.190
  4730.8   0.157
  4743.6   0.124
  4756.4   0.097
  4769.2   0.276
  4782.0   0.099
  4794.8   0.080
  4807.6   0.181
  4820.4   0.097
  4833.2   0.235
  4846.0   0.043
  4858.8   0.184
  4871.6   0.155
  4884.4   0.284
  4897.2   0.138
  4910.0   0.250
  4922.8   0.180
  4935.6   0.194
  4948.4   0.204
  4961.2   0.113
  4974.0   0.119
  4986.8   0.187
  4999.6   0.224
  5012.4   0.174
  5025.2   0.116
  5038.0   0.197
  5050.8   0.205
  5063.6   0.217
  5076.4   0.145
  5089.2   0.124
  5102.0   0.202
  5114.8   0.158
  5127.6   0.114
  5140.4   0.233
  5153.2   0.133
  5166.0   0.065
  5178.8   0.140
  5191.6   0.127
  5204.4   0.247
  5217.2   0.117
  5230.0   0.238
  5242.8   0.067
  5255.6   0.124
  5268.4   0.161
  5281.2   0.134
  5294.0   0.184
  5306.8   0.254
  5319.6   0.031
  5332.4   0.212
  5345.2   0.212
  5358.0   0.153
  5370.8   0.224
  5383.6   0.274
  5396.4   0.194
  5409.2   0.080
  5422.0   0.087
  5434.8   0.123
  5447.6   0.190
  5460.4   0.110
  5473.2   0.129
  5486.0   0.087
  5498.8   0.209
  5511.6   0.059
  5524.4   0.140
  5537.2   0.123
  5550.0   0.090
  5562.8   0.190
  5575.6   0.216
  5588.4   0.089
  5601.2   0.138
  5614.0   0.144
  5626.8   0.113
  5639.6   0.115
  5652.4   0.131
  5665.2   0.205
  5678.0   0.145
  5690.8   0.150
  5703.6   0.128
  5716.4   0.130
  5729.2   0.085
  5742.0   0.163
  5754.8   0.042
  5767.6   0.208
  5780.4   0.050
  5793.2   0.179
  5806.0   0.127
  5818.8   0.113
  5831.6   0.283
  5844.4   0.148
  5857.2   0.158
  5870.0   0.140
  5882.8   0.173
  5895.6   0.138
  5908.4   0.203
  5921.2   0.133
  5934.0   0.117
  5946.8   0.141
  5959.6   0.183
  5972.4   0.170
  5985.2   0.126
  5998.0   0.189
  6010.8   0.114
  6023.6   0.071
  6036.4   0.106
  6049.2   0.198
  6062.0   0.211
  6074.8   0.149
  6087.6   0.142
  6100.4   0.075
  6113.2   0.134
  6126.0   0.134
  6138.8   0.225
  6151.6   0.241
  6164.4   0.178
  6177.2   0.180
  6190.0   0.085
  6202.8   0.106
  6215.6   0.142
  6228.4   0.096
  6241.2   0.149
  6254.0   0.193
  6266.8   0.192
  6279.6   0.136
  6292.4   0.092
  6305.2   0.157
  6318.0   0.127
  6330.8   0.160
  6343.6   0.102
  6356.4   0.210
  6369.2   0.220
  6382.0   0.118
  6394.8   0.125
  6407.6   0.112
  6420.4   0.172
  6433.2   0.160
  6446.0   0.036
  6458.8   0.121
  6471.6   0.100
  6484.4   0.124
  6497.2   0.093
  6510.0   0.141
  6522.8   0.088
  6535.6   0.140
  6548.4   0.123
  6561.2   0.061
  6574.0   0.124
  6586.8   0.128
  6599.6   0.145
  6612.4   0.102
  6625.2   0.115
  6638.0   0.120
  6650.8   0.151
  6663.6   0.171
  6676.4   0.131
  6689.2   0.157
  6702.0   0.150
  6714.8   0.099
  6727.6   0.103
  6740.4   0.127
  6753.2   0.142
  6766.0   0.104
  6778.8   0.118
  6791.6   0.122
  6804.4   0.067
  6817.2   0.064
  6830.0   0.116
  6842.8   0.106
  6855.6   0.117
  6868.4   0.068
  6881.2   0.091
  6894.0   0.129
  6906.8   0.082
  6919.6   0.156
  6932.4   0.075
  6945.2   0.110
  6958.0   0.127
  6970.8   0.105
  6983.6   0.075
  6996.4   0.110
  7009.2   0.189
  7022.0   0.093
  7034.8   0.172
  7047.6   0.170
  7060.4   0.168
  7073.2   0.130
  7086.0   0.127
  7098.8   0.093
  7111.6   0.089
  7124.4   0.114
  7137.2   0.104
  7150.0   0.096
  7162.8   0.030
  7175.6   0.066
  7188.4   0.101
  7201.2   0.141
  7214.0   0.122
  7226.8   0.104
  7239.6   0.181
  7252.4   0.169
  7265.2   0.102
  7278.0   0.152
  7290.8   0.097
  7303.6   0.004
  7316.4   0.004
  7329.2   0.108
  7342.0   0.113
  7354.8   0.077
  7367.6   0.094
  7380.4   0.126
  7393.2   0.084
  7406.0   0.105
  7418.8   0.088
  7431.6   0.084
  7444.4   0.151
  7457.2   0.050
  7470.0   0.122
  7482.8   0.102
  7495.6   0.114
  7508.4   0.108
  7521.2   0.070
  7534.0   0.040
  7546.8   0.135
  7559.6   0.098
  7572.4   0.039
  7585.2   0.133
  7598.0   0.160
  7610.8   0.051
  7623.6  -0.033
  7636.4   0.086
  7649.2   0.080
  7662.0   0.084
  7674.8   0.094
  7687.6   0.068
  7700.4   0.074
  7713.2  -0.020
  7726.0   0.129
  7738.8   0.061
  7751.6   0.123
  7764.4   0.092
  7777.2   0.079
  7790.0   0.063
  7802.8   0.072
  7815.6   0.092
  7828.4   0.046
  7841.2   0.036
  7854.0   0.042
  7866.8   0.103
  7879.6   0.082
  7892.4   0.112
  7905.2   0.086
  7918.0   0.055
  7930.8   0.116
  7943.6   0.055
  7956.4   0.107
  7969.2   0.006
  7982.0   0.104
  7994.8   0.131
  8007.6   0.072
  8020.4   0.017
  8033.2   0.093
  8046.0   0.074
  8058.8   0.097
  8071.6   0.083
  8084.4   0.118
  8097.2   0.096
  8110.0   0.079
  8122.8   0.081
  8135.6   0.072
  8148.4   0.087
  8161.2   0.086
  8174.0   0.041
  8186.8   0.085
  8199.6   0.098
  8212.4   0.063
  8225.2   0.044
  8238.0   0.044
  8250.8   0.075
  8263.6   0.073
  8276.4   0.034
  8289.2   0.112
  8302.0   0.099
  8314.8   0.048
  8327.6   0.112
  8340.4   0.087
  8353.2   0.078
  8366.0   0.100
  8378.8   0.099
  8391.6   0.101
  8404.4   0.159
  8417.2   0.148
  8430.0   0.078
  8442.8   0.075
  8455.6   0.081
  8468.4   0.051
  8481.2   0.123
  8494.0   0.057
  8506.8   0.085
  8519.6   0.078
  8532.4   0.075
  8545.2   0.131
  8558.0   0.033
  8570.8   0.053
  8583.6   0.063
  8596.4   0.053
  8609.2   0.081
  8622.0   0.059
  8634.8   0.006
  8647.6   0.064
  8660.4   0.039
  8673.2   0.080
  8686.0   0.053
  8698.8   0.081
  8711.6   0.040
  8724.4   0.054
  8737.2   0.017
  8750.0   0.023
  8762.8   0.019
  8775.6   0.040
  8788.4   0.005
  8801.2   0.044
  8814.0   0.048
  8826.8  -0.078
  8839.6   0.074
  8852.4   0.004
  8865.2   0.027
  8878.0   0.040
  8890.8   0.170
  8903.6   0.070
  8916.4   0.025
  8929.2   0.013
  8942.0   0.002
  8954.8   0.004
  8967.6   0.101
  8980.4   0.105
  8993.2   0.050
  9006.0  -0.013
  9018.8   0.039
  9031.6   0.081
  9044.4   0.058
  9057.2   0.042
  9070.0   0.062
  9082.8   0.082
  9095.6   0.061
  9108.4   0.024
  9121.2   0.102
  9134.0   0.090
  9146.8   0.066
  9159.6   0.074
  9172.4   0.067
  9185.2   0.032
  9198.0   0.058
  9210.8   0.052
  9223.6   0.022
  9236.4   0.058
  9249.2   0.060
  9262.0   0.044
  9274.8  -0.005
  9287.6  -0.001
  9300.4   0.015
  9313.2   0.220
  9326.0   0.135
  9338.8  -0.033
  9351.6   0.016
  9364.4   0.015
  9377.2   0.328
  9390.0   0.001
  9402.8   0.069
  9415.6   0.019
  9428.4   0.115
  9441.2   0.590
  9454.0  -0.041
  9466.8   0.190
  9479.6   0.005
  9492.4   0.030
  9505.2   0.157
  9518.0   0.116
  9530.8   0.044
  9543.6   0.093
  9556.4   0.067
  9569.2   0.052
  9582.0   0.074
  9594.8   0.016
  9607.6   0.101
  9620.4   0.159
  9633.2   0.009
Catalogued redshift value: 1.537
